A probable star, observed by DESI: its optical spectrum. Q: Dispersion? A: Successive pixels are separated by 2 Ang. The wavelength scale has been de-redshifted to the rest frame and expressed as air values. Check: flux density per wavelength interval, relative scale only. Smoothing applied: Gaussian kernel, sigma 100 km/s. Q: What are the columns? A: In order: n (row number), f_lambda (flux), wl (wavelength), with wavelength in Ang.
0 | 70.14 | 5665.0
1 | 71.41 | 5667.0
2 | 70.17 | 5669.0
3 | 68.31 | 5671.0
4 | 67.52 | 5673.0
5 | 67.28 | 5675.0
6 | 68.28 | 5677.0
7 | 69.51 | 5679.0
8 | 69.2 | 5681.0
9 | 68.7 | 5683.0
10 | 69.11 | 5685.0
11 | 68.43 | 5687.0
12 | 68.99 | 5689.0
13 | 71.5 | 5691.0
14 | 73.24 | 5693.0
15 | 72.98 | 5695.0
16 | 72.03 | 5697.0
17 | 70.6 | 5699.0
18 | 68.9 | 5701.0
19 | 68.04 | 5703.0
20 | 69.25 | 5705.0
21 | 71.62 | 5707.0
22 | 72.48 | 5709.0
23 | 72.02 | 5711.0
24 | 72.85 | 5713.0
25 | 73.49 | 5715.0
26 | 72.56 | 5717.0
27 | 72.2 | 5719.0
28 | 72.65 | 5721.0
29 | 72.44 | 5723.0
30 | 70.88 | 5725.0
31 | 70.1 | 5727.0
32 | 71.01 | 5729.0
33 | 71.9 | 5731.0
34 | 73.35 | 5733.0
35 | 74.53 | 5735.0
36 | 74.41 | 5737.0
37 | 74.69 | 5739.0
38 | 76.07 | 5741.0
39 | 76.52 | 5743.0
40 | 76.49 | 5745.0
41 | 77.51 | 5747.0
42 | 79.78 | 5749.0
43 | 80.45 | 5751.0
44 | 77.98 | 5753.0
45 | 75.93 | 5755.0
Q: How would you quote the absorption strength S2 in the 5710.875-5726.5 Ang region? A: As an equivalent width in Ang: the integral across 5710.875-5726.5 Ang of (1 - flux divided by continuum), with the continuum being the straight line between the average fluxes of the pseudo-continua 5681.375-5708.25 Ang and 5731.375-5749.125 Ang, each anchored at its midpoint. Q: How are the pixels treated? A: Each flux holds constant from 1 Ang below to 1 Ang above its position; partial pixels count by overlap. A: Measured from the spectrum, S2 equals 0.2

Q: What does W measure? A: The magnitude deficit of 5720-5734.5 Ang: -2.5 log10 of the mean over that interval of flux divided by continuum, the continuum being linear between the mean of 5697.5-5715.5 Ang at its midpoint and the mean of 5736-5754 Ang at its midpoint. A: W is 0.04 mag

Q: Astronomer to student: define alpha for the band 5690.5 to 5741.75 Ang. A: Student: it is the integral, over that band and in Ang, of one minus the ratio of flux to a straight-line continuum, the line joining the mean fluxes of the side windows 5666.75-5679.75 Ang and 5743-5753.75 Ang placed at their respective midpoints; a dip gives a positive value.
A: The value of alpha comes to 1.4 Ang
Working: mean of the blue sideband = 68.8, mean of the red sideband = 78.3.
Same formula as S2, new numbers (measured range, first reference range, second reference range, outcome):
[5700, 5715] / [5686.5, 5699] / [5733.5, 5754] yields 0.4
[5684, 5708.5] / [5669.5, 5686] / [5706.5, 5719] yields 0.1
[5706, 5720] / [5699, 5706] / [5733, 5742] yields -0.3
